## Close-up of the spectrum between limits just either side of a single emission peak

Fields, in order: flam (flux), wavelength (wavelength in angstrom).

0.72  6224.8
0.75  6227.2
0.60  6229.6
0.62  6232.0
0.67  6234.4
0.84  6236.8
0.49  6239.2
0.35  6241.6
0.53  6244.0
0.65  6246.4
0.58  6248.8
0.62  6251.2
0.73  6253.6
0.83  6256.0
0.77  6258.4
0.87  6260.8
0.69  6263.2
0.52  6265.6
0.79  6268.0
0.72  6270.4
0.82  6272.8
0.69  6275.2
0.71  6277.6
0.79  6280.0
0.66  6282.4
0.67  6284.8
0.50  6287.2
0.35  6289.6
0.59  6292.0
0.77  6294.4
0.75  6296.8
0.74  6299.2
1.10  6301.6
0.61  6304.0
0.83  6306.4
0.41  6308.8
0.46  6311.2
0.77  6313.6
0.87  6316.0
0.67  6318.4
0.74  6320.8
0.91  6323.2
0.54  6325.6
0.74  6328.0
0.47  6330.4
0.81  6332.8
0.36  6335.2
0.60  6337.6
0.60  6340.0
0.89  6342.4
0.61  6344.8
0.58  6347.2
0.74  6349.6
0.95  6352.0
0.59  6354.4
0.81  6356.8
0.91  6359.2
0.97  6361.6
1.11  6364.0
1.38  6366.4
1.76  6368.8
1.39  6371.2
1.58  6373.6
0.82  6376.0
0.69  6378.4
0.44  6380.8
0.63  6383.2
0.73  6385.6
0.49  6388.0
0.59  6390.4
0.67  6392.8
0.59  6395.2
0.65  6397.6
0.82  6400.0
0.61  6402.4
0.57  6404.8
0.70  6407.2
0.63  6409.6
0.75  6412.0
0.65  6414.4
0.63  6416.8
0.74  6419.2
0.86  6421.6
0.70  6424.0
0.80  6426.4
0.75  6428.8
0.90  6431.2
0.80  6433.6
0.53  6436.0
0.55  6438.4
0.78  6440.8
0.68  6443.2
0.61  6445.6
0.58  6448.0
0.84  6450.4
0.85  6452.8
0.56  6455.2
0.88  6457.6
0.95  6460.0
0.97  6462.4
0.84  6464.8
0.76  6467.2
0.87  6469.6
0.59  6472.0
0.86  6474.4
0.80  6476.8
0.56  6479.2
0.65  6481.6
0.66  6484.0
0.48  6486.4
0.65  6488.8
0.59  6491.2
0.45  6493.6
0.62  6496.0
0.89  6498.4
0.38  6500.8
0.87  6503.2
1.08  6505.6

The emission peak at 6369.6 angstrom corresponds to [O II] 3727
